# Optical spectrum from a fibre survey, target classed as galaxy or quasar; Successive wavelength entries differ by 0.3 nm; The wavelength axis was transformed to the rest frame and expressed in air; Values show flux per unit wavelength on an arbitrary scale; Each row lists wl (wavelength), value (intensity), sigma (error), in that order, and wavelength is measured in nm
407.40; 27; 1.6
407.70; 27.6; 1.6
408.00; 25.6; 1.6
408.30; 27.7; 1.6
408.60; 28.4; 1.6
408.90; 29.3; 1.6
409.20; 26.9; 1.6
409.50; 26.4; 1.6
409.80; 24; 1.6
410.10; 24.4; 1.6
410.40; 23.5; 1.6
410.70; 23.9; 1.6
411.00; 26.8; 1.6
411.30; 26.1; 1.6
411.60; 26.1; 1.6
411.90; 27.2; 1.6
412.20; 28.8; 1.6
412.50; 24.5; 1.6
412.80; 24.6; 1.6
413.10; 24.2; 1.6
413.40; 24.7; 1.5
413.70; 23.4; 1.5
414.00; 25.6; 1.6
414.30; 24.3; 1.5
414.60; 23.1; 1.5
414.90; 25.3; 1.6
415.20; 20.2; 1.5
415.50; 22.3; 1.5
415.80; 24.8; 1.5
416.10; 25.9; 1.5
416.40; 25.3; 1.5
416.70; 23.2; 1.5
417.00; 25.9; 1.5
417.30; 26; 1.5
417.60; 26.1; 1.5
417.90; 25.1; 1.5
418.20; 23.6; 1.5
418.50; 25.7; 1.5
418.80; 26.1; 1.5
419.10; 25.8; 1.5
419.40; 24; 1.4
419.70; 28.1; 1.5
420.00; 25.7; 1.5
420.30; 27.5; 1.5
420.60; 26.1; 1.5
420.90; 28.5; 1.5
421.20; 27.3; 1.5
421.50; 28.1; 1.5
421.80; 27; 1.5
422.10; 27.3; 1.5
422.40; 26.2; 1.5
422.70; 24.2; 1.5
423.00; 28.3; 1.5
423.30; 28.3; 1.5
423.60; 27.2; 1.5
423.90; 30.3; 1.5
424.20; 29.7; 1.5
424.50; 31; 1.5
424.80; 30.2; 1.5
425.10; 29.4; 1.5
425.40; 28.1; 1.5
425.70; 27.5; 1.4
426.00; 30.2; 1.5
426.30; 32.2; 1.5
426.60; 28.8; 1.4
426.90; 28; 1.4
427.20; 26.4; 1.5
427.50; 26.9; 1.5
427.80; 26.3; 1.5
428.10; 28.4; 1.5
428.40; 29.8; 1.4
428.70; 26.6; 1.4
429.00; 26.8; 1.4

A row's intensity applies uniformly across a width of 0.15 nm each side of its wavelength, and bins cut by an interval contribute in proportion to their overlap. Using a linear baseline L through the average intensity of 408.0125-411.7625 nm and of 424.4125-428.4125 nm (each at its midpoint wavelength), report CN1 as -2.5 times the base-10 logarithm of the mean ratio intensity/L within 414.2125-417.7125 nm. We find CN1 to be 0.115 mag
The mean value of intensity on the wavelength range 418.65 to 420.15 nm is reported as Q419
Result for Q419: 25.9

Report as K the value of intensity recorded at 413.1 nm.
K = 24.2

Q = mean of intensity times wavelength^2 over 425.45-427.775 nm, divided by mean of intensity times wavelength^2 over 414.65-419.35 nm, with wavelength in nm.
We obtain 1.2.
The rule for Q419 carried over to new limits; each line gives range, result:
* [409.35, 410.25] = 24.9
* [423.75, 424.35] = 30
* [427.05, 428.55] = 27.6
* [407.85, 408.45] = 26.7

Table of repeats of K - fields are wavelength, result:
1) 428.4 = 29.8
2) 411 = 26.8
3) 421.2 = 27.3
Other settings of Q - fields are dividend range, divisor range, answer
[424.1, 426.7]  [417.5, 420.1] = 1.20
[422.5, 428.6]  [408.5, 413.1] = 1.18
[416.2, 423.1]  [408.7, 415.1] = 1.07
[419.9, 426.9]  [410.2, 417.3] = 1.19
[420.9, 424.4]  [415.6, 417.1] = 1.15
